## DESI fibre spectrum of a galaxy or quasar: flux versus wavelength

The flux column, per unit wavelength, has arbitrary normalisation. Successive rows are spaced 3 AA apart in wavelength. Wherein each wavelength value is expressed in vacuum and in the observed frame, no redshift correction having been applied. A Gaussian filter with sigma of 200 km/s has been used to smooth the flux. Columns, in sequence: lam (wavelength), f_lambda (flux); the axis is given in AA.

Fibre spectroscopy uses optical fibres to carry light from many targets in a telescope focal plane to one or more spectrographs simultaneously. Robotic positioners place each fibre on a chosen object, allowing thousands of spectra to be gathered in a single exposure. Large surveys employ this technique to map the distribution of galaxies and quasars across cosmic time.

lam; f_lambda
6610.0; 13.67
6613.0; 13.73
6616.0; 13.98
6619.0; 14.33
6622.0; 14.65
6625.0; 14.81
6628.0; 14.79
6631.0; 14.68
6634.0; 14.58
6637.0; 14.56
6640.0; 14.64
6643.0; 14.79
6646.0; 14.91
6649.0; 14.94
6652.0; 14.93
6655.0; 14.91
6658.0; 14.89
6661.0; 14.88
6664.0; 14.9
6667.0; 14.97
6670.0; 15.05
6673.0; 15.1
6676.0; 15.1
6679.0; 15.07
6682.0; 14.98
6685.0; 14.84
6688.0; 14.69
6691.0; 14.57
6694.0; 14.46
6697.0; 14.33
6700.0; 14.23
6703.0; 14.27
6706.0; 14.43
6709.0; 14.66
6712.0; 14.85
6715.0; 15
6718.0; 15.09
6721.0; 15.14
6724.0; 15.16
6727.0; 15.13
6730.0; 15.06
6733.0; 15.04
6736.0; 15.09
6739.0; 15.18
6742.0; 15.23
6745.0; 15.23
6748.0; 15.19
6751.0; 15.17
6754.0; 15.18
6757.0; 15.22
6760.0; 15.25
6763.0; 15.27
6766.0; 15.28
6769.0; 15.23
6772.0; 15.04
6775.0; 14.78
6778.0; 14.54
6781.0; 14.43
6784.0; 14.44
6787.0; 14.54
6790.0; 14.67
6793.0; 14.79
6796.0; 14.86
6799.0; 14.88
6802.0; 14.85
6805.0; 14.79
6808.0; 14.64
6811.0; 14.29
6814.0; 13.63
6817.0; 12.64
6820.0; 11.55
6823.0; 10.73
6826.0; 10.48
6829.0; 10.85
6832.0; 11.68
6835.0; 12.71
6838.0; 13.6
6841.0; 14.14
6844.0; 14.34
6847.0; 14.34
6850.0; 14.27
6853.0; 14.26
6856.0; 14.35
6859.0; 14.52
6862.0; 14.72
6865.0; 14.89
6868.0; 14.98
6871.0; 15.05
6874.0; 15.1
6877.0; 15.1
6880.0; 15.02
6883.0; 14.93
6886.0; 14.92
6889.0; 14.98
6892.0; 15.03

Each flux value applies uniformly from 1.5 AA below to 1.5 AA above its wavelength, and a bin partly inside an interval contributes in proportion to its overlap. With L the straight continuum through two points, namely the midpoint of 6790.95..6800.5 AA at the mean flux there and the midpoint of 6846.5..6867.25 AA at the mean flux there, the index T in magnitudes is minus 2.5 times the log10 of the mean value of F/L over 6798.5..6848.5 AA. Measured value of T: 0.12 mag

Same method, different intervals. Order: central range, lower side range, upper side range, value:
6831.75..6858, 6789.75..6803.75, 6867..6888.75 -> 0.08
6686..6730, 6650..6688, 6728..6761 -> 0.02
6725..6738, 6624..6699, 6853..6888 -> -0.02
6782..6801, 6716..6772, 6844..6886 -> 0.02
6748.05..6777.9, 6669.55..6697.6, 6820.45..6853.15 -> -0.10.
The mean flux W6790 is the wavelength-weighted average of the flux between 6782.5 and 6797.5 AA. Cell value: 14.7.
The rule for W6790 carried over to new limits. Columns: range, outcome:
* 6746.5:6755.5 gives 15.2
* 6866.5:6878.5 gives 15.1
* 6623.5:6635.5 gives 14.7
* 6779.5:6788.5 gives 14.5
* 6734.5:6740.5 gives 15.1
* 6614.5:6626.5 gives 14.4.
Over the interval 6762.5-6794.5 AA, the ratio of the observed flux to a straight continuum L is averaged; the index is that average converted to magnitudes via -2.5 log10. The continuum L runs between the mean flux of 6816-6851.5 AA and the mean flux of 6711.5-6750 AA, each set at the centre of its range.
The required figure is -0.06 mag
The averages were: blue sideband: 15.1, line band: 14.8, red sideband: 12.6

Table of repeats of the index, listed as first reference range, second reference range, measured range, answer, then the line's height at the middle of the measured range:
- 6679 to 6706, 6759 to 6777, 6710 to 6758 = -0.018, 14.9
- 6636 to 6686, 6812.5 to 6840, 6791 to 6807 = -0.185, 12.5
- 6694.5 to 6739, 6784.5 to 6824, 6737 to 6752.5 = -0.047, 14.5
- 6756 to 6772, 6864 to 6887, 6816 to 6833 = 0.318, 15.1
